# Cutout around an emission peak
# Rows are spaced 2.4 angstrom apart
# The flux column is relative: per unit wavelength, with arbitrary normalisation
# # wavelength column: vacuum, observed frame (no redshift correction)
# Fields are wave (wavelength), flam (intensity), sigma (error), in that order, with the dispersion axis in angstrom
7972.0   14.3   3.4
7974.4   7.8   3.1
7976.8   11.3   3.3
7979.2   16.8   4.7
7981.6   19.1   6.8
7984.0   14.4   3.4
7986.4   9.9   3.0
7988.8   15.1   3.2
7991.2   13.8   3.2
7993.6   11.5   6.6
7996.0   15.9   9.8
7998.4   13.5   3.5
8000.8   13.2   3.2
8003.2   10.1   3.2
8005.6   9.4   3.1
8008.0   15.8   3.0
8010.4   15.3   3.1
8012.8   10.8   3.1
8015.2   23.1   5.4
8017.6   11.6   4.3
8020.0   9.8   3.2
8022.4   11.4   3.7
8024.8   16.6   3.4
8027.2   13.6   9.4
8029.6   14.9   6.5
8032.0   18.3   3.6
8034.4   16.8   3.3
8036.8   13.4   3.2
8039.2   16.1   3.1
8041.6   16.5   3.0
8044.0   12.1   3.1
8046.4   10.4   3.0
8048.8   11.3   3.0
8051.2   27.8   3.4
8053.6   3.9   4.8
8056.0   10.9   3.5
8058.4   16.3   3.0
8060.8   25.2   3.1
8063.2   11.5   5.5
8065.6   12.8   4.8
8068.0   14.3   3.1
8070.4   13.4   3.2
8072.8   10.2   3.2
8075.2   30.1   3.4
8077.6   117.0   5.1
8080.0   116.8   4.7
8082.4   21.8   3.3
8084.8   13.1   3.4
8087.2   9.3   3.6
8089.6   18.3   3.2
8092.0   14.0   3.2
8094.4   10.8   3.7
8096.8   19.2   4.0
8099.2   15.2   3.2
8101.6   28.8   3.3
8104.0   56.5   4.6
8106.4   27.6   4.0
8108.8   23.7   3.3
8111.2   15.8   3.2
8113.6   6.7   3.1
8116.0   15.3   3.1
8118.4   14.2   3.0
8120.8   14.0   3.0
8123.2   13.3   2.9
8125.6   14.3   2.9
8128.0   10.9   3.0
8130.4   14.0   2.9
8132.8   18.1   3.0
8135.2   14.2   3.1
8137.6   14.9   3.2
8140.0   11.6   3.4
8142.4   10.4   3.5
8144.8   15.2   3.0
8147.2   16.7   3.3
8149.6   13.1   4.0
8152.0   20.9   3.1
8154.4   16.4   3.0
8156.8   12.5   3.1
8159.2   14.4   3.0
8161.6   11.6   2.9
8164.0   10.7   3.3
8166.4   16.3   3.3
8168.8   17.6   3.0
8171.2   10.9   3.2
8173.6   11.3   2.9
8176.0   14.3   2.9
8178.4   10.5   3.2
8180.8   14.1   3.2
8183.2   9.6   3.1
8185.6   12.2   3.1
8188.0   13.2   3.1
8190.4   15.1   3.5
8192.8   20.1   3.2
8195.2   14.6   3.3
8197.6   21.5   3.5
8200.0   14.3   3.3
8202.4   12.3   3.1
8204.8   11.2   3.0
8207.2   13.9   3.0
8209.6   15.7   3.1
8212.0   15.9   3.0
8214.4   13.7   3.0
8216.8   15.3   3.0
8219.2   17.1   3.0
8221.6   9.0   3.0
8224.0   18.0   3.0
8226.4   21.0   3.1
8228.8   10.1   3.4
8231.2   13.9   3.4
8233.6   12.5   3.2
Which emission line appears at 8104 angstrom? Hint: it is [N II]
